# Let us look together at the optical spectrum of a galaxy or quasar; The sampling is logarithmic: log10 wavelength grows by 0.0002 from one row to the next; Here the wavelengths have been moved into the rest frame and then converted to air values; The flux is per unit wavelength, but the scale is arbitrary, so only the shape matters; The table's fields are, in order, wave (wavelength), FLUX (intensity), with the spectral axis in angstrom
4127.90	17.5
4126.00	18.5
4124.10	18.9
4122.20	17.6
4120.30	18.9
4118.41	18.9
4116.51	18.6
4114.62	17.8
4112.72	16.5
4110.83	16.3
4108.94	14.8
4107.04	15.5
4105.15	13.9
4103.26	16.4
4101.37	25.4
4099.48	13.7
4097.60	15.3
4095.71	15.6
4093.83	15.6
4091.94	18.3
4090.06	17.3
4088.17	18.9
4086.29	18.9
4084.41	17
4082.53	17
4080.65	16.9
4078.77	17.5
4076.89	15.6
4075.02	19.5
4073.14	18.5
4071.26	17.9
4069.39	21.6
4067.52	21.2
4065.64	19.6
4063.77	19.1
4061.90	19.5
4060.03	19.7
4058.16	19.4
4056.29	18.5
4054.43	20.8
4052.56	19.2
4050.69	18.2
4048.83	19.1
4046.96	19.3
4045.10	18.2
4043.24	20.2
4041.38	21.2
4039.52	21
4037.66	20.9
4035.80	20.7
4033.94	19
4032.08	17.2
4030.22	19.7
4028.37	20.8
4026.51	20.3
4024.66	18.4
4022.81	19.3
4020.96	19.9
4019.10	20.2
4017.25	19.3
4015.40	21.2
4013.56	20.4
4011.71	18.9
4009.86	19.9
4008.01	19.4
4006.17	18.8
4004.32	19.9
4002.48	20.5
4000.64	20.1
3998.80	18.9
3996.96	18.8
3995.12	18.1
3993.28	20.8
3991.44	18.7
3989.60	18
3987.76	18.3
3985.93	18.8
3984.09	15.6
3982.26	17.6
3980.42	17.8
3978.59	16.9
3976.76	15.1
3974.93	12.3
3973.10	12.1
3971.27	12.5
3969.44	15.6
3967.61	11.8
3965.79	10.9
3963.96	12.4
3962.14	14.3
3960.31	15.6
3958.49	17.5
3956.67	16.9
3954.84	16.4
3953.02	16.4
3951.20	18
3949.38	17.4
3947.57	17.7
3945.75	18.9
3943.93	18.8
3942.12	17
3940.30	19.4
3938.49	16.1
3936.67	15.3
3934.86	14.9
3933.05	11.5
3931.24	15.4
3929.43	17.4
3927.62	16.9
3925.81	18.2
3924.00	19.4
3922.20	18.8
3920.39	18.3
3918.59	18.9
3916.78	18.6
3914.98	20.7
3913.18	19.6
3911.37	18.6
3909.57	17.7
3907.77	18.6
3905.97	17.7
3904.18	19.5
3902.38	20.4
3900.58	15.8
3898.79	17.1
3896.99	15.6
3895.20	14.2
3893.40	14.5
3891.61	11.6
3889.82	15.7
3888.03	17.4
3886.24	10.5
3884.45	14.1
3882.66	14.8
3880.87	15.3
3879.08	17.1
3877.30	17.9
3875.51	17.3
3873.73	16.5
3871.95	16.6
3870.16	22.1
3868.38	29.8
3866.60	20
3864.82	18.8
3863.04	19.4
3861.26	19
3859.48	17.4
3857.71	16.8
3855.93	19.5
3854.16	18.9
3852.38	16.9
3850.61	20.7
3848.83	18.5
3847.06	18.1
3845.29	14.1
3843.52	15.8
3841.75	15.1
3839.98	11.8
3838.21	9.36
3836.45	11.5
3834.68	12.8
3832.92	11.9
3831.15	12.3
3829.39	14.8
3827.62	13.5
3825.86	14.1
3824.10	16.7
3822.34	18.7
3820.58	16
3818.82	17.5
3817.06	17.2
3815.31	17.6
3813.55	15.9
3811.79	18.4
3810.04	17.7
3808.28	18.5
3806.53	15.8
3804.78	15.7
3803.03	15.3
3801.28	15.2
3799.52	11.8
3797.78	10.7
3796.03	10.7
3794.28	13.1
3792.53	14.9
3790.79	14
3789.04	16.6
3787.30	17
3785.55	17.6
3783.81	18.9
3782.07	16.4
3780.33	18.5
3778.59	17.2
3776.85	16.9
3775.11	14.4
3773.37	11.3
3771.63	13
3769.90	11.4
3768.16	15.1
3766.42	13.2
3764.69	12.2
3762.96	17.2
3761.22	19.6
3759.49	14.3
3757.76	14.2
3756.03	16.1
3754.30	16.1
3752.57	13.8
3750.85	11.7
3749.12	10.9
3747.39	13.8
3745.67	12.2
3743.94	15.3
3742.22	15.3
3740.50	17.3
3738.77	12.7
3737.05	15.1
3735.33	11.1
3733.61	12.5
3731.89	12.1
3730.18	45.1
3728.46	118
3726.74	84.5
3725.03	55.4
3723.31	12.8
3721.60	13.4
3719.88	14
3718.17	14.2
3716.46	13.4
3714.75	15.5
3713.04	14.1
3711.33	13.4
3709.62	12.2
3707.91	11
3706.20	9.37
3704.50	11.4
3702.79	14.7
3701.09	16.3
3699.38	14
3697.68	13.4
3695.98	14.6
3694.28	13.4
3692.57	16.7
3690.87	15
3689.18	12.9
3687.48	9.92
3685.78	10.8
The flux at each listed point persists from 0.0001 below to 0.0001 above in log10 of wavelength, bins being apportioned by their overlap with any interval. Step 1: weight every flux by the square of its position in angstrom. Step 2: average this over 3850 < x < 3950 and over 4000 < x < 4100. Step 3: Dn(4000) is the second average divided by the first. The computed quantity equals 1.2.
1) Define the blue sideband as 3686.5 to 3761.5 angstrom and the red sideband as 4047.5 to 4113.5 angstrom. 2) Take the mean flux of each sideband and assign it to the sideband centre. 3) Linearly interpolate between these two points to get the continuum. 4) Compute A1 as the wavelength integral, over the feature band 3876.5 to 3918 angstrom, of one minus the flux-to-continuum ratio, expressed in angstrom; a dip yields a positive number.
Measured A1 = 4.5 angstrom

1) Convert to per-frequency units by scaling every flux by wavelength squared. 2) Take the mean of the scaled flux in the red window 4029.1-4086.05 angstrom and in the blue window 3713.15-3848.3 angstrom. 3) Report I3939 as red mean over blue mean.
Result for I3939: 1.2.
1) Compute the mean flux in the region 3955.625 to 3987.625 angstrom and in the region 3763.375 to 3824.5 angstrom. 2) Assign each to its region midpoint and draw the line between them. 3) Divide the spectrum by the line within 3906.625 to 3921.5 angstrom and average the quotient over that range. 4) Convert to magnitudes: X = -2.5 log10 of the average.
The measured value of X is -0.24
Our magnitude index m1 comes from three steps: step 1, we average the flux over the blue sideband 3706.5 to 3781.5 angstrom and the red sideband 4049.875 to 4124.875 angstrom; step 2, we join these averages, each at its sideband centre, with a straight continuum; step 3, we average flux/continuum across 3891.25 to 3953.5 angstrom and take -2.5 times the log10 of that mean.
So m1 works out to 0.09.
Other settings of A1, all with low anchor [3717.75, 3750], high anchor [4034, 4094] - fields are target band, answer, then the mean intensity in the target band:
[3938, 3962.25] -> 4.9 angstrom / 17.3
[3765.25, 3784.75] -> 8.1 angstrom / 15.1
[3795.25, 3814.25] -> 7.6 angstrom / 15.1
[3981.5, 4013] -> 2.5 angstrom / 18.9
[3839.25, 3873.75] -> 7.9 angstrom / 18.4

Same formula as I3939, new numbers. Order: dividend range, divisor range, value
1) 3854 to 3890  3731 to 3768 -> 1.34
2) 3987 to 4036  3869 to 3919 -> 1.21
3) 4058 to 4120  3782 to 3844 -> 1.36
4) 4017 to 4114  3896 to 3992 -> 1.17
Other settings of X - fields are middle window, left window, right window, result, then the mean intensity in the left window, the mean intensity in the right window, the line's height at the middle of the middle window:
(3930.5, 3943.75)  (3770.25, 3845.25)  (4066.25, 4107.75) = 0.03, 15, 17.6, 16.2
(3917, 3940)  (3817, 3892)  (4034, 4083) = 0.03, 16.4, 19.3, 17.4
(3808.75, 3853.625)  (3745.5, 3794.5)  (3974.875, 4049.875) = 0.03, 14.9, 19.1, 16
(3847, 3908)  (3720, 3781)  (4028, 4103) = 0.15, 21.1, 18.8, 20.2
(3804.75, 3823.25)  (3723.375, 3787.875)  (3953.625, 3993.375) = 0.14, 21.1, 15.6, 19.7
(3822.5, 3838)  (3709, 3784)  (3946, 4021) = 0.37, 19.9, 17.3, 19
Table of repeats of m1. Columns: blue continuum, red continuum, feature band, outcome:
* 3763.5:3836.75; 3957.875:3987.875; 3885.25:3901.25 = 0.021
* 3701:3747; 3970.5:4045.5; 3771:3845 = 0.389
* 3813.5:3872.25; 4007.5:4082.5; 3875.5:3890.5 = 0.121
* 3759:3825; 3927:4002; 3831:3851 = 0.115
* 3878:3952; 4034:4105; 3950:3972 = 0.170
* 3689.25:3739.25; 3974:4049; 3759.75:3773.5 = 0.444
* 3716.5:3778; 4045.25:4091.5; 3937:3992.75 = 0.199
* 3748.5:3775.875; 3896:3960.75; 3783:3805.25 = 0.001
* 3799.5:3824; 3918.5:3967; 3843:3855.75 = -0.068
